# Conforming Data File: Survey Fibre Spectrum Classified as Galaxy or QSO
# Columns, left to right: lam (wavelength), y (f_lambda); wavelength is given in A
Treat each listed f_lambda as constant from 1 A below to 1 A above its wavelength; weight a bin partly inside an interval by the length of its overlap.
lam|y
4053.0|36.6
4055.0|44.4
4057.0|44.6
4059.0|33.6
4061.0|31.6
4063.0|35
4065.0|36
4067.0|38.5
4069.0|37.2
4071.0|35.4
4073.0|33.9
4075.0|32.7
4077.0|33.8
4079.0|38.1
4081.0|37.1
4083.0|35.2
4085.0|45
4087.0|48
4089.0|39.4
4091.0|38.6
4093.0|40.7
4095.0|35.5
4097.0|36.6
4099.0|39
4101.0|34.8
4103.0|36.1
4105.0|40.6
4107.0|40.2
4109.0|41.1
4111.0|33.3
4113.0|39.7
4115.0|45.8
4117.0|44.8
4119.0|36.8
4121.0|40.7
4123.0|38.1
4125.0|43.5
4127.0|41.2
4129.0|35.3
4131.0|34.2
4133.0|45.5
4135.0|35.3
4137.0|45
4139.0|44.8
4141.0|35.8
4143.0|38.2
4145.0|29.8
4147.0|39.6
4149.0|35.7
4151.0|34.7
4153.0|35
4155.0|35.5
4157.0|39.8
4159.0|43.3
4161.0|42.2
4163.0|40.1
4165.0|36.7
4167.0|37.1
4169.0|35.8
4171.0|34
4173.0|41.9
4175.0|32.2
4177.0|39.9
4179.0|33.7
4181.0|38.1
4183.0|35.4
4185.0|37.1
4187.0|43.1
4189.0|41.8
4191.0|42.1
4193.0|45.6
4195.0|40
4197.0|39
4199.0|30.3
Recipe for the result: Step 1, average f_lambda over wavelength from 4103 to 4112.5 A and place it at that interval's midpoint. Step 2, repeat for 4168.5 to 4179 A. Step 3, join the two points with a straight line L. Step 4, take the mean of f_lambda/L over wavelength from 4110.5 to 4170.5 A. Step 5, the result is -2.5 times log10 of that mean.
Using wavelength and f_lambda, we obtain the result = -0.03 mag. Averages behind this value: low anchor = 38.6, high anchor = 36.5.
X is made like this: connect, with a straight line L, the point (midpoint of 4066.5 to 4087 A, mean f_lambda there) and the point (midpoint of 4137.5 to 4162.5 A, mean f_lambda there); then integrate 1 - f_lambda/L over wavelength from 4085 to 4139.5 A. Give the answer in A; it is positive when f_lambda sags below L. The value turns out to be -3.2 A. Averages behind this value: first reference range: 37.2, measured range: 39.8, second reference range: 38.1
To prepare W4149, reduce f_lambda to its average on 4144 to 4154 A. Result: 35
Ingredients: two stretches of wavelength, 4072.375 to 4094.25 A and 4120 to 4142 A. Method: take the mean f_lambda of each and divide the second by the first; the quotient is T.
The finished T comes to 1.0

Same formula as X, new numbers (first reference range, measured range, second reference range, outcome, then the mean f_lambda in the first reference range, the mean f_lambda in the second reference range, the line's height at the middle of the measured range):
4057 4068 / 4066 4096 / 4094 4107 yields -1.12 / 35.8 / 37.3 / 36.6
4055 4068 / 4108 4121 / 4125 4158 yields -0.88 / 37.2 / 38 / 37.7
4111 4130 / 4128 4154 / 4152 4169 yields 1.18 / 40.3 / 38.5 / 39.4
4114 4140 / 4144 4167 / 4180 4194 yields 1.80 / 40.8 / 40.5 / 40.7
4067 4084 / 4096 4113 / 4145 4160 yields -0.77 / 35.6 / 37.1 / 36.2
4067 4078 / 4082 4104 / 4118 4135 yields -1.49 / 35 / 39.2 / 36.6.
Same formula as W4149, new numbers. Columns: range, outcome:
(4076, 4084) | 36.1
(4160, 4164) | 41.2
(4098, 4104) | 36.6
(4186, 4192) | 42.3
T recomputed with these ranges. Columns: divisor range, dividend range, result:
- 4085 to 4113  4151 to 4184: 0.96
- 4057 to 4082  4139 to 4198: 1.07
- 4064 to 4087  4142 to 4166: 1.01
